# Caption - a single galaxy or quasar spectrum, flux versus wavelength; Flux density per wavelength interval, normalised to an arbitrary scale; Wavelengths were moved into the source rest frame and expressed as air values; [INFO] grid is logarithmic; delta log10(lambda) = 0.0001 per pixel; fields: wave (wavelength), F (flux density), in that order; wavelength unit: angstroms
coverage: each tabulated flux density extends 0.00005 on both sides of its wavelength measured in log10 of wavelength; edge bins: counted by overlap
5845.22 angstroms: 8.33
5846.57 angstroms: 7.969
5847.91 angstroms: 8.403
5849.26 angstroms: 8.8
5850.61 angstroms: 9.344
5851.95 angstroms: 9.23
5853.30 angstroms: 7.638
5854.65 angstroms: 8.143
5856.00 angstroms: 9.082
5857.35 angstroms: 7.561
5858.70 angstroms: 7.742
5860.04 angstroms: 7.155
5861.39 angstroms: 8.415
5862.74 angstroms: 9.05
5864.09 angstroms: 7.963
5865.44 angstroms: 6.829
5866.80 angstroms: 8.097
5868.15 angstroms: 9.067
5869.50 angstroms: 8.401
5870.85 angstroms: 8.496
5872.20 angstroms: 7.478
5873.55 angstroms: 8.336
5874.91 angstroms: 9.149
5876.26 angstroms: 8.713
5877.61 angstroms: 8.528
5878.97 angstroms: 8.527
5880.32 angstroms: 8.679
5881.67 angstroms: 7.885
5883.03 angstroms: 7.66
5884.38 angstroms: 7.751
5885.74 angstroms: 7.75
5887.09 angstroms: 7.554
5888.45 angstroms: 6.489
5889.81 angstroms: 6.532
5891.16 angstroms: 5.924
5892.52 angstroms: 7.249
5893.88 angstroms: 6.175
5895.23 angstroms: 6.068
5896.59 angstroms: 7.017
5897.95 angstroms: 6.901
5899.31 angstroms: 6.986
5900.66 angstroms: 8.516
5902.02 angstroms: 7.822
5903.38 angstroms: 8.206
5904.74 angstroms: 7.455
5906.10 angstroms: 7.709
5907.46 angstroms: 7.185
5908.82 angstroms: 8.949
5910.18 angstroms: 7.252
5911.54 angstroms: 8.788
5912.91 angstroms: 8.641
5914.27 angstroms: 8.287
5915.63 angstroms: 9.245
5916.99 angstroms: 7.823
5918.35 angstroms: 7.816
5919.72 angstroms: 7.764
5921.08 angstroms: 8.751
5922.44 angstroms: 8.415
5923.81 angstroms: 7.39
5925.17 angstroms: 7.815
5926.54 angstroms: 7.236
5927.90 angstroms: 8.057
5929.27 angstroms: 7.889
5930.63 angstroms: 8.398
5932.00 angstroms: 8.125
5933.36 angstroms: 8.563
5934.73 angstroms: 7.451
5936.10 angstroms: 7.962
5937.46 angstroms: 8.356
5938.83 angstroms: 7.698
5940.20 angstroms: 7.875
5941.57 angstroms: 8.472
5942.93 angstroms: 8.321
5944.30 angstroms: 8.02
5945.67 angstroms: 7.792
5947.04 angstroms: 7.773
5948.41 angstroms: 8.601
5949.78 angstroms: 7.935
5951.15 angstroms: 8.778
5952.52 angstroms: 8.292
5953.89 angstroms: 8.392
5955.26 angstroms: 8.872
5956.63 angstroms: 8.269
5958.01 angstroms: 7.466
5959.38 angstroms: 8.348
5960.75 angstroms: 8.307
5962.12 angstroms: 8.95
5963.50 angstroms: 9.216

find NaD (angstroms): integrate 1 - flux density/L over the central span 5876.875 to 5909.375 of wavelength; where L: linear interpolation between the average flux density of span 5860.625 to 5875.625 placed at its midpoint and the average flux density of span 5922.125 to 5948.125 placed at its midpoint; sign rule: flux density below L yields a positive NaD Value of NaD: 2.8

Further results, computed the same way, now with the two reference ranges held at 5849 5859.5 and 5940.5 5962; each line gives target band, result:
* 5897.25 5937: 1.58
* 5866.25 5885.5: 0.12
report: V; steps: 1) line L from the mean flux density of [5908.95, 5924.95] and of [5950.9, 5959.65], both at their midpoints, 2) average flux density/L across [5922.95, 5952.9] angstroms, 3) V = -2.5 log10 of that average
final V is 0.032 mag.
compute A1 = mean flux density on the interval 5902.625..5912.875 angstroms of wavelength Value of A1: 7.97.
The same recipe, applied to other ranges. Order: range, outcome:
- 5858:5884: 8.22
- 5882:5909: 7.27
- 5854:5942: 7.89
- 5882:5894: 7.07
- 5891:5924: 7.73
